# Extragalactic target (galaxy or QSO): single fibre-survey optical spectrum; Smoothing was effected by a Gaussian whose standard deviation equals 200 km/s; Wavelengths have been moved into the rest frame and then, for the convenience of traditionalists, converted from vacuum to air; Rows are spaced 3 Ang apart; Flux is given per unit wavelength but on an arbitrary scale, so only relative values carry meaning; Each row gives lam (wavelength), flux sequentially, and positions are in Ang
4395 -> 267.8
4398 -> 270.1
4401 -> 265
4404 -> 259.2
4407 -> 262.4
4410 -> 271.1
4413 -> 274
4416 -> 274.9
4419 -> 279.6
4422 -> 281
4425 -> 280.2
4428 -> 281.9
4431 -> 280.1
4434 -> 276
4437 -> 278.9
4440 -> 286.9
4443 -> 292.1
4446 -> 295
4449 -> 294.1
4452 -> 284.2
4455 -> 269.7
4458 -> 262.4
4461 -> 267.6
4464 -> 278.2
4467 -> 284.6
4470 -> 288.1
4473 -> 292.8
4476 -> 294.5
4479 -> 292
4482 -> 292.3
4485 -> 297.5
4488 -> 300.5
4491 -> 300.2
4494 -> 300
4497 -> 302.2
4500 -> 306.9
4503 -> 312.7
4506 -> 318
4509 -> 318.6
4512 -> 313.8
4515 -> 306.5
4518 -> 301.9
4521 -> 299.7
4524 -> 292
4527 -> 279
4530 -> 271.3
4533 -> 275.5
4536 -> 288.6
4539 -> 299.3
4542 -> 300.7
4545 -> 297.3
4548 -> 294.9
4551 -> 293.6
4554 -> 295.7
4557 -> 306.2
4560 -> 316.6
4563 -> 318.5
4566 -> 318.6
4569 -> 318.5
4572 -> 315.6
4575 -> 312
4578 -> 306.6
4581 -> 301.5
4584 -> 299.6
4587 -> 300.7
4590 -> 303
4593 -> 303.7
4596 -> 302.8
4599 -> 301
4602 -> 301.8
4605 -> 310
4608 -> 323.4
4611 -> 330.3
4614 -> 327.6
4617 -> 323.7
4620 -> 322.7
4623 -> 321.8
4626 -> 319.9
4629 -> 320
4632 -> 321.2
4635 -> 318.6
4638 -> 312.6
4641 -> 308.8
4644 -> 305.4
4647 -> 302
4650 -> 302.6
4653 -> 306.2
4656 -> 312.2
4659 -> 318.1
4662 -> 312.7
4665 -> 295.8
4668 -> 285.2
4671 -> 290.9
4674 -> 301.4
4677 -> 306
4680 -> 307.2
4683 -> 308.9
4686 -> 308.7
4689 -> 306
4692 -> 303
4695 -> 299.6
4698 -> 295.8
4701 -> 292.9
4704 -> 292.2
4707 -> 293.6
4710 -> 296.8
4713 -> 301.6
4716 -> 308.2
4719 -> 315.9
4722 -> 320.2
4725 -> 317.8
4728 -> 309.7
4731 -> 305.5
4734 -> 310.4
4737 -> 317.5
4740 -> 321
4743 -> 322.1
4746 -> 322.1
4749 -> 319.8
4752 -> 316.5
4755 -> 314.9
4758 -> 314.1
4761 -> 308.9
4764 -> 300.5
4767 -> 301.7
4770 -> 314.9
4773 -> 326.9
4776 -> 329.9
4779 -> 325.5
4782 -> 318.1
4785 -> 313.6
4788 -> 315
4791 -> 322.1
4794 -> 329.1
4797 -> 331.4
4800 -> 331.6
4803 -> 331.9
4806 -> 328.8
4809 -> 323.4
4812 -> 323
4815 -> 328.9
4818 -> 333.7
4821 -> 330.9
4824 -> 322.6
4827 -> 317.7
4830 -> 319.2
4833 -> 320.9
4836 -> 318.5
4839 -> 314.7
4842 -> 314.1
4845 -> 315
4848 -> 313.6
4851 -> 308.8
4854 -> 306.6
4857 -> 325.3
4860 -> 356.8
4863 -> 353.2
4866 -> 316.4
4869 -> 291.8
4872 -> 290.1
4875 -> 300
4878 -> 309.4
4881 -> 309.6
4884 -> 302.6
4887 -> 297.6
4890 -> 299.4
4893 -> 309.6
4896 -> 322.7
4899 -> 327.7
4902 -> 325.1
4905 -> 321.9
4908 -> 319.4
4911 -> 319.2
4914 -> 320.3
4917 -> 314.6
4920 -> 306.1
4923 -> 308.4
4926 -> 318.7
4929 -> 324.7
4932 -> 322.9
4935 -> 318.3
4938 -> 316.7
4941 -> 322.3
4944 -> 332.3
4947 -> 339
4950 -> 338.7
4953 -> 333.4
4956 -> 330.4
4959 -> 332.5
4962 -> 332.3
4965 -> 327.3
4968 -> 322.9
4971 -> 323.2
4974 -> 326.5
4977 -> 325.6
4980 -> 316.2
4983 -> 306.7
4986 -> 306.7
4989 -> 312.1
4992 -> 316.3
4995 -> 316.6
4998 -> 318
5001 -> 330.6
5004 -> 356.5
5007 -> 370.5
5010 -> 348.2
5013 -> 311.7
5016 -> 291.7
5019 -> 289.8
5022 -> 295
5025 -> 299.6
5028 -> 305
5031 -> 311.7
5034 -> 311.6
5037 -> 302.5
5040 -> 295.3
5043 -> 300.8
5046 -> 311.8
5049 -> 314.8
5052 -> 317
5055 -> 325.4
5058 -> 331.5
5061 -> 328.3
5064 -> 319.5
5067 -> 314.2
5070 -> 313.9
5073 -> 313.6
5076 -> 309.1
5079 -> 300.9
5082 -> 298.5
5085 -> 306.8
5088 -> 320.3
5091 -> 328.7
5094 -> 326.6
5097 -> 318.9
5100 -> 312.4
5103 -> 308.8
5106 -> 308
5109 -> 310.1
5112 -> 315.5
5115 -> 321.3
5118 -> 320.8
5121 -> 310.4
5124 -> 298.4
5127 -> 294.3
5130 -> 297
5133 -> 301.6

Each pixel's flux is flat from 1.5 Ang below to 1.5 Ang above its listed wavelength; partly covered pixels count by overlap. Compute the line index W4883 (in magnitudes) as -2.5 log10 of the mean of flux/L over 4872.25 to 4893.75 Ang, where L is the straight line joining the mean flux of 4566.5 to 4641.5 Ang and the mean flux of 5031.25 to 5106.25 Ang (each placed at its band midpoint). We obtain 0.037 mag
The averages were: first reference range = 313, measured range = 303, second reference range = 314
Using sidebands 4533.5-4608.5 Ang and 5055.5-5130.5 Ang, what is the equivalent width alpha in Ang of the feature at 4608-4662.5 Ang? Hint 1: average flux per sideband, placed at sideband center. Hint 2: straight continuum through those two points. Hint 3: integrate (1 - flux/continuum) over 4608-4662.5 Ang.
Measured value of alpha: -1.9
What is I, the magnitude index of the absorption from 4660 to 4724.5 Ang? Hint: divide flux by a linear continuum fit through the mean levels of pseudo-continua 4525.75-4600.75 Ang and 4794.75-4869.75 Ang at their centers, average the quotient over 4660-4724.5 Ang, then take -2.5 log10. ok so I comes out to 0.03 mag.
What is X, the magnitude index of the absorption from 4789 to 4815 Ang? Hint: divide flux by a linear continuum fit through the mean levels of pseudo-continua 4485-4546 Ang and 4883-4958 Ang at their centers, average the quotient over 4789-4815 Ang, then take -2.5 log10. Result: -0.046 mag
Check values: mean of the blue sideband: 299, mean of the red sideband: 320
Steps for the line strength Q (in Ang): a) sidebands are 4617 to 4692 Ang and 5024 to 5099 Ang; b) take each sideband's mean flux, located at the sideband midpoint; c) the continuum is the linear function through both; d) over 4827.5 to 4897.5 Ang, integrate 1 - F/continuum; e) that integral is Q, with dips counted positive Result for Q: -0.6 Ang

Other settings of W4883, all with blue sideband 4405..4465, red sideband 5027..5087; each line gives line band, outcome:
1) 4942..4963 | -0.09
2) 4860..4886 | -0.03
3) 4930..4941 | -0.05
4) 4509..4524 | -0.08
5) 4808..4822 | -0.10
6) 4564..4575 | -0.11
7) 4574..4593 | -0.06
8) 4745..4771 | -0.06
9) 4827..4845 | -0.06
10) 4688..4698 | -0.03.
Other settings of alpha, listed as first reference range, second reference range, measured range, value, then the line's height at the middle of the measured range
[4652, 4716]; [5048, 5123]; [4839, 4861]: -0.8 Ang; 308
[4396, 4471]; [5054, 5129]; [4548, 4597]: -3.7 Ang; 285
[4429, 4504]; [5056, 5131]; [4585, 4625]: -2.6 Ang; 294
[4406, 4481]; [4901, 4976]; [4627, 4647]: -1.1 Ang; 298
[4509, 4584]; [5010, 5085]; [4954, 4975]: -1.3 Ang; 308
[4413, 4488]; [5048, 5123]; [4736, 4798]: -3.9 Ang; 300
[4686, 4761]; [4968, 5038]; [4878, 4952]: -0.8 Ang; 315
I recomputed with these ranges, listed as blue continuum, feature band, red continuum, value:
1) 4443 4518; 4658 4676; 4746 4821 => 0.038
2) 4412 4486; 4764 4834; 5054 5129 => -0.080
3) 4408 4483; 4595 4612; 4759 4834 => -0.040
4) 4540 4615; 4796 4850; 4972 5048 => -0.038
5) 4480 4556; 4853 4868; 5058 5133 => -0.083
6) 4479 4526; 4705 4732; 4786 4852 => 0.032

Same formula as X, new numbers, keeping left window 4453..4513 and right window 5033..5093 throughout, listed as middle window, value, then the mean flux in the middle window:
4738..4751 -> -0.06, 321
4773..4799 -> -0.07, 323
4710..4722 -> -0.02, 309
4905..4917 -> -0.04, 319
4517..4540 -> 0.03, 288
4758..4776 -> -0.03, 312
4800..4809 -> -0.08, 329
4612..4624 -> -0.09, 324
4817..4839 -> -0.06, 323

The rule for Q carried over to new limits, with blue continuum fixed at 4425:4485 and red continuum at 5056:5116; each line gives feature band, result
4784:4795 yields -0.7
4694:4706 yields 0.1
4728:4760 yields -1.9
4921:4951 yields -1.5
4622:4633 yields -1.1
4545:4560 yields -0.6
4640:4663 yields -1.1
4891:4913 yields -1.0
